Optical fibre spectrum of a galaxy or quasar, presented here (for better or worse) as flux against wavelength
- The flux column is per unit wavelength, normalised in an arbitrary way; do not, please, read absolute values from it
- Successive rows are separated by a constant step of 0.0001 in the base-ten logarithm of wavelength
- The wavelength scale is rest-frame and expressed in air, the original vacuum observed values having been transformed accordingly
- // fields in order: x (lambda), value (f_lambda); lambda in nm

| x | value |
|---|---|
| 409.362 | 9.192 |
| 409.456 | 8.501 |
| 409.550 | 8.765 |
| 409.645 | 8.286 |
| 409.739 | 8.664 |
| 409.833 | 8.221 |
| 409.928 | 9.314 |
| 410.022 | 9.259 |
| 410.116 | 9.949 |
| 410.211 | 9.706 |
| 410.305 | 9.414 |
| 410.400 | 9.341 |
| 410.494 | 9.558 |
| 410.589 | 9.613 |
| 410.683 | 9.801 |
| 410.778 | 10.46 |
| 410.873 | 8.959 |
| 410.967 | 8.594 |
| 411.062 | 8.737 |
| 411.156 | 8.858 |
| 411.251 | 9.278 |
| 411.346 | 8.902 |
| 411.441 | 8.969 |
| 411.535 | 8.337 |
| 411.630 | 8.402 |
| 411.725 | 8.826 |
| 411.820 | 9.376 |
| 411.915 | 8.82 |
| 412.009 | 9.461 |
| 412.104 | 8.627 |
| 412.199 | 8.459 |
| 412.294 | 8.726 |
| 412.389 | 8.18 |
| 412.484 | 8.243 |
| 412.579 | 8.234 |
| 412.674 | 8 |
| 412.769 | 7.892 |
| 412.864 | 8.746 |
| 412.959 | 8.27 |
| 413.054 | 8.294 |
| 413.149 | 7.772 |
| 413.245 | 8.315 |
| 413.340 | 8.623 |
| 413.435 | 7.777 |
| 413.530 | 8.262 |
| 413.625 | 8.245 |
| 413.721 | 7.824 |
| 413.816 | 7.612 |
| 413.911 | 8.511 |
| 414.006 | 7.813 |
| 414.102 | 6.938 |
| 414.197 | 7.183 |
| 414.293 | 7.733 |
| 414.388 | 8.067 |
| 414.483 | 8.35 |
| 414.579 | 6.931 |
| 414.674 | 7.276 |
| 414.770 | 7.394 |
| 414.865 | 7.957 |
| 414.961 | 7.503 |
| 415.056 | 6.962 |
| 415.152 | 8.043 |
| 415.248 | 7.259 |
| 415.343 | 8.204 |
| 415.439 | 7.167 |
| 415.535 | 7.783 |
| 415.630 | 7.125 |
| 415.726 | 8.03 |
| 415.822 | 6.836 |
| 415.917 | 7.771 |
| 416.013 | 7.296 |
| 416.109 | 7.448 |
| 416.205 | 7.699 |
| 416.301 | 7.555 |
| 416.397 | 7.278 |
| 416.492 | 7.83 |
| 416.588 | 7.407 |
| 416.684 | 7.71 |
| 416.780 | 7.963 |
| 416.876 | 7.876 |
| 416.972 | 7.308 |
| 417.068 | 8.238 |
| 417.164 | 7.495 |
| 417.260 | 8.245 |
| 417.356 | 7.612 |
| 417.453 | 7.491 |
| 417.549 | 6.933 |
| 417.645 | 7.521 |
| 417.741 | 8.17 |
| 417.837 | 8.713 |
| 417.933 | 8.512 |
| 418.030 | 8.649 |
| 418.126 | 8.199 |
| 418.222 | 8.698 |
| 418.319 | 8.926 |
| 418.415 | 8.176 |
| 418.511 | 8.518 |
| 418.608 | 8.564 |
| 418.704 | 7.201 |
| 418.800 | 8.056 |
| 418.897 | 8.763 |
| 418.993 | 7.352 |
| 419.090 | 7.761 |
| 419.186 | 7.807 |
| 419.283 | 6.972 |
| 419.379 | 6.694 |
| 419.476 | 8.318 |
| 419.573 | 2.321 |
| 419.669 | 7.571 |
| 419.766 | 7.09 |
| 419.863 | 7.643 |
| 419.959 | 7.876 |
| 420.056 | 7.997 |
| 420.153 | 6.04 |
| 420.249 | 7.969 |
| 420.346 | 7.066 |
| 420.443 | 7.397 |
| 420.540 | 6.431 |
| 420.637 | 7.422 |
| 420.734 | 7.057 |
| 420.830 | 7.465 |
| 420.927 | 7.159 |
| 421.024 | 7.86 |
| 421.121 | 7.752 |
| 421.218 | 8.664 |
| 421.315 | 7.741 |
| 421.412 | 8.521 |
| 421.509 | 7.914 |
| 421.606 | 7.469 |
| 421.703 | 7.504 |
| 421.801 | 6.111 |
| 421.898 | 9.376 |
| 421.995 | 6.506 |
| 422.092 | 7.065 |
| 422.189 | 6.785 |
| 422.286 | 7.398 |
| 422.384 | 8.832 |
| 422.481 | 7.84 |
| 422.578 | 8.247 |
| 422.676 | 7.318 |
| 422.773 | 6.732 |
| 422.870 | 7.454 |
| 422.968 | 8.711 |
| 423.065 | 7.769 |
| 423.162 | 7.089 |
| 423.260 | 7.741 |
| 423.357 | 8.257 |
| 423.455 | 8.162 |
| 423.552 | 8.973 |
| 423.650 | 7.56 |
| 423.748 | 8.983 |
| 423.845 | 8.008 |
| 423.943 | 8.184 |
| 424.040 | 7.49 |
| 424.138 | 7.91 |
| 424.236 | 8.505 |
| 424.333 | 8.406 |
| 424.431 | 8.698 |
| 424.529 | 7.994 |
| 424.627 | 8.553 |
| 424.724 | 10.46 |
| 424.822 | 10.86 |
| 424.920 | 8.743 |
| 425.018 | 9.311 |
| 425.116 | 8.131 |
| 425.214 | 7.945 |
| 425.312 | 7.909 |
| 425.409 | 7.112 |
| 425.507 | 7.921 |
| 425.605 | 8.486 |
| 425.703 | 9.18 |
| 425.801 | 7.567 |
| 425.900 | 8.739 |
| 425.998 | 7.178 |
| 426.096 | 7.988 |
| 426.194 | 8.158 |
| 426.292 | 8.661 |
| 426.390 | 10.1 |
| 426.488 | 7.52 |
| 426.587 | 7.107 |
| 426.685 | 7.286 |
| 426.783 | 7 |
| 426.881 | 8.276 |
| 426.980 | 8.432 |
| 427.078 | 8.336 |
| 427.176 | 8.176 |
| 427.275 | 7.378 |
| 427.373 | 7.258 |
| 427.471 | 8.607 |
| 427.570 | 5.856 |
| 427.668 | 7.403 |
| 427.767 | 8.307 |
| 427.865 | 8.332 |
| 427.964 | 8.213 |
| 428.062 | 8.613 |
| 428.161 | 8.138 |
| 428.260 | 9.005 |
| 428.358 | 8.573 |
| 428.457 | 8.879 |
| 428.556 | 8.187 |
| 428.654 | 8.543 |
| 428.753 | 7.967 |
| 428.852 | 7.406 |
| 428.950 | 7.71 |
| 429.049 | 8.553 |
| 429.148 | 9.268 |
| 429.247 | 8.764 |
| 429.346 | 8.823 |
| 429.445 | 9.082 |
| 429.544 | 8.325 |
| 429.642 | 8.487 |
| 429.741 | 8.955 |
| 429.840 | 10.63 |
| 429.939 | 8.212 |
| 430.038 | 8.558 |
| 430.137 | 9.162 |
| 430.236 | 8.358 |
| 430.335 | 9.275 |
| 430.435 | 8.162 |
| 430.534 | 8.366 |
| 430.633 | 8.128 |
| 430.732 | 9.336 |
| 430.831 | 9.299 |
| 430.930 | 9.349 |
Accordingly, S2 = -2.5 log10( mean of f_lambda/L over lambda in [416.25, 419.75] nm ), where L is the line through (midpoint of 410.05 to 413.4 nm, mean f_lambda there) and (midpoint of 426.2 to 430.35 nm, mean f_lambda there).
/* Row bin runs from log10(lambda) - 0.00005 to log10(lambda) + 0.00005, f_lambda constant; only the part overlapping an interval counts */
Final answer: 0.12 mag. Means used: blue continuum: 8.85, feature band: 7.73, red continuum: 8.32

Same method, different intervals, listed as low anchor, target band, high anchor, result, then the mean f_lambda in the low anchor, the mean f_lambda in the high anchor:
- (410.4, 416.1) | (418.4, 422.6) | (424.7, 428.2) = 0.10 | 8.23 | 8.17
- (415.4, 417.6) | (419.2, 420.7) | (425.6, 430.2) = 0.12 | 7.57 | 8.28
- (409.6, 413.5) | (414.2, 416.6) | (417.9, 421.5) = 0.10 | 8.81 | 7.63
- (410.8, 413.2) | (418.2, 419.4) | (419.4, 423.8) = -0.02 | 8.62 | 7.53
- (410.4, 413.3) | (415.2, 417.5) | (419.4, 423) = 0.07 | 8.77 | 7.41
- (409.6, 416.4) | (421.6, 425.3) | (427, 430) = 0.03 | 8.3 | 8.34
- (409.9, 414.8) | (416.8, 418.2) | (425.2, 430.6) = 0.07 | 8.54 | 8.27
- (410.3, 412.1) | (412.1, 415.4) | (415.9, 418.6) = 0.09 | 9.12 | 7.91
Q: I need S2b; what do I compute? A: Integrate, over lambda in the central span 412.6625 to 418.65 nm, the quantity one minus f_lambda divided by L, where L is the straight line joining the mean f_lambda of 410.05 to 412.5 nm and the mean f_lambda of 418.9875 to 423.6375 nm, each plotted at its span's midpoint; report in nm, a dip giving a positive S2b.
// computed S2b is 0.37 nm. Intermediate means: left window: 9.07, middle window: 7.85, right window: 7.49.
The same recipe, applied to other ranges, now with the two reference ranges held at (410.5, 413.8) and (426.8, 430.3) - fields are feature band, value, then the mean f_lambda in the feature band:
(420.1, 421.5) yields 0.167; 7.48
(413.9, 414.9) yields 0.115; 7.62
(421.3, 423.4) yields 0.202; 7.65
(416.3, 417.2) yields 0.093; 7.68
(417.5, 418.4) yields 0.030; 8.26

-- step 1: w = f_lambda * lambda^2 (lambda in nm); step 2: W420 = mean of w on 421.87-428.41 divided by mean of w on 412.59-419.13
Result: 1.1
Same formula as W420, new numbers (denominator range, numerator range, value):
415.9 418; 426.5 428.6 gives 1.08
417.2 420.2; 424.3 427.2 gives 1.12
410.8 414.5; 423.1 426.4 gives 1.06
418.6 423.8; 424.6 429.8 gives 1.13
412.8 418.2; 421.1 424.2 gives 1.04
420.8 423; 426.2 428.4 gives 1.07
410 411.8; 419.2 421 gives 0.80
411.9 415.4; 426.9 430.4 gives 1.13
